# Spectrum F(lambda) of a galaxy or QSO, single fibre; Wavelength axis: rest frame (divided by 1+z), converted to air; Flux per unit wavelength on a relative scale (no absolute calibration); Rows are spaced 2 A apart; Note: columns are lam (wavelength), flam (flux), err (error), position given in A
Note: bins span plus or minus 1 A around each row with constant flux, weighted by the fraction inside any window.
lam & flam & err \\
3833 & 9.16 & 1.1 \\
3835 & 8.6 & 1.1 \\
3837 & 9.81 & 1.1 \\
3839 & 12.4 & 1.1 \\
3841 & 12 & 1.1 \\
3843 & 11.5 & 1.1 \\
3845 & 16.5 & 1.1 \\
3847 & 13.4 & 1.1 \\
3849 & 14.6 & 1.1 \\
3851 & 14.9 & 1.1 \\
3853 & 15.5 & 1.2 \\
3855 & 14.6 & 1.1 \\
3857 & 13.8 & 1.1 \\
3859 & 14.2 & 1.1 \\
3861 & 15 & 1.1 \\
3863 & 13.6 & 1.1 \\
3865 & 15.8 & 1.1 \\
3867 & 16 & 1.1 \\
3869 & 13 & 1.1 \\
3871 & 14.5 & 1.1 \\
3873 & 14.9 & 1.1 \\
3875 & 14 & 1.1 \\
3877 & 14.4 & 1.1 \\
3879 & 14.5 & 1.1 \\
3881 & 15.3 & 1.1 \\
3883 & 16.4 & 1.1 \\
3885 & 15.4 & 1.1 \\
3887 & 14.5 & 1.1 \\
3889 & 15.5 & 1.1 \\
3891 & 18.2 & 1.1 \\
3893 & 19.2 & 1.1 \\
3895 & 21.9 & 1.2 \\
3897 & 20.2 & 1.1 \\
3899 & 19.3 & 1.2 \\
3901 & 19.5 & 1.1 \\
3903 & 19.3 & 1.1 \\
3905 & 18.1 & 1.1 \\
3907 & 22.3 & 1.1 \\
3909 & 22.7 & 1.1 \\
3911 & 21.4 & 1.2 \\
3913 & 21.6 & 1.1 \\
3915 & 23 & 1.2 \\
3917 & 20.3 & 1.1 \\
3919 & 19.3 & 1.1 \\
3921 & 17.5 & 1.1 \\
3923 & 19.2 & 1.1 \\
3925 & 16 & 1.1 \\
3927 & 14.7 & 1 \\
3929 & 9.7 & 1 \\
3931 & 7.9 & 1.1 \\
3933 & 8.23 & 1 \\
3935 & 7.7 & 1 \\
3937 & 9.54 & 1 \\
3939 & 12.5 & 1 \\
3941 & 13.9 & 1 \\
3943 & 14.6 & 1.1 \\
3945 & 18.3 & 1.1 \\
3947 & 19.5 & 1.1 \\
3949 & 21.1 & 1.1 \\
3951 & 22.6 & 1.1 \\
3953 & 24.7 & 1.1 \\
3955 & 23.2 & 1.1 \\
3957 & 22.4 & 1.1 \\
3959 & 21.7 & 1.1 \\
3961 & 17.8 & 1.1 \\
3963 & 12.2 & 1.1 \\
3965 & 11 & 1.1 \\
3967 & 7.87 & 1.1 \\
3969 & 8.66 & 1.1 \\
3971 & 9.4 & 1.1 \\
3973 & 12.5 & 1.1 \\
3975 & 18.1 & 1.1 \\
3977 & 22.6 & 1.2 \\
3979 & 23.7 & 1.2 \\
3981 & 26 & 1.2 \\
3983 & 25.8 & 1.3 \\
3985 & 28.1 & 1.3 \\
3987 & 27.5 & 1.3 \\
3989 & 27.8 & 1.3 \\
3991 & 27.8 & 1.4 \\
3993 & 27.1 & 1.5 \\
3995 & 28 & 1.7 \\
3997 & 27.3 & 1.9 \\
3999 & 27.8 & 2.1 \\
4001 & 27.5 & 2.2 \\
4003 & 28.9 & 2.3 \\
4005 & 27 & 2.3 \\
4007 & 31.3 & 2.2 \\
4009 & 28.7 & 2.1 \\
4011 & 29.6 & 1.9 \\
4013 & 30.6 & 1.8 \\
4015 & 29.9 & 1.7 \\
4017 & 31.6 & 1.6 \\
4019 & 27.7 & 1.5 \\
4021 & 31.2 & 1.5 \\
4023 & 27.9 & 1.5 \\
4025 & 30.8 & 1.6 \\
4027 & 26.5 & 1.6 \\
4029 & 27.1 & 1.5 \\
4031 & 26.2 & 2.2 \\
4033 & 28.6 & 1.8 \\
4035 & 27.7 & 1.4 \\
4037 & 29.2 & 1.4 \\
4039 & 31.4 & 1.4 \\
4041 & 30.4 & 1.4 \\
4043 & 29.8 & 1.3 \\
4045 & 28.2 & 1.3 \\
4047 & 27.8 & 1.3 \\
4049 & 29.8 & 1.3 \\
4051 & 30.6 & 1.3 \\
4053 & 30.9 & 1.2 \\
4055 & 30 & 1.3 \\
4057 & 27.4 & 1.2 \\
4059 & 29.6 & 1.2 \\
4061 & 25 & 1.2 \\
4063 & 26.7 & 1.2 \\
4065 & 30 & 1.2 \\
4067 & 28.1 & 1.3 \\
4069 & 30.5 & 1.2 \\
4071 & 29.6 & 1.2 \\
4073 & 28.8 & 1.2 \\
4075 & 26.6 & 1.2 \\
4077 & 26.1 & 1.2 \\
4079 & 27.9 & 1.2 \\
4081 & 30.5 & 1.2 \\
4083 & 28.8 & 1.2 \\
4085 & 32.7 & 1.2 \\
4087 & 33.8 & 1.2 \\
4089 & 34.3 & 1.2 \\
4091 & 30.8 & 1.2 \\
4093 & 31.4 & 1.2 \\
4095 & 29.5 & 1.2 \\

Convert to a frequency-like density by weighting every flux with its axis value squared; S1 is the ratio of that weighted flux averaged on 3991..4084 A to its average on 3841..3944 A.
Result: 1.95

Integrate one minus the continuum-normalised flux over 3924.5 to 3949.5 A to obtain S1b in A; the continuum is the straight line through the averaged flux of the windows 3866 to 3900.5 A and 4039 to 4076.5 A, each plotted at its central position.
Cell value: 8.8 A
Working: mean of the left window 16.4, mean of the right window 28.9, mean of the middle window 13.2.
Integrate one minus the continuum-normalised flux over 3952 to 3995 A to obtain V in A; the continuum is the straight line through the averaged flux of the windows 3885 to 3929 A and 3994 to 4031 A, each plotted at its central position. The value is 8.2 A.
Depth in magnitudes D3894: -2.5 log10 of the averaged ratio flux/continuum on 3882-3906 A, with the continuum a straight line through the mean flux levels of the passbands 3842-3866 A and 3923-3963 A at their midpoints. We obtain -0.19 mag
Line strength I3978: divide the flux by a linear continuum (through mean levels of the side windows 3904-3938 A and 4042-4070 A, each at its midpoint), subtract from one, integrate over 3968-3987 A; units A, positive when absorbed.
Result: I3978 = 1.7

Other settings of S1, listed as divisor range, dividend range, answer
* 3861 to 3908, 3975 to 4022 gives 1.76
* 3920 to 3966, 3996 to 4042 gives 1.89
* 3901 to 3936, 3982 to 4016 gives 1.73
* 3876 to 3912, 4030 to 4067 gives 1.71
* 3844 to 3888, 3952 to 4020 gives 1.70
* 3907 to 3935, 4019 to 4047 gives 1.80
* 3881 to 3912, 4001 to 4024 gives 1.66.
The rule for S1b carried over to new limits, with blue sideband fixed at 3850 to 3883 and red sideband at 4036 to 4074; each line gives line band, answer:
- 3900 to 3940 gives 4.3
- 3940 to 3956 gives 1.0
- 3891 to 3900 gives -1.6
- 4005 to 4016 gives -1.7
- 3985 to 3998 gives -1.8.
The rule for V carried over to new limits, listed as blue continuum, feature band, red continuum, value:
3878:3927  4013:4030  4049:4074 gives -1.8 A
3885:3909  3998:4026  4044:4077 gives -3.9 A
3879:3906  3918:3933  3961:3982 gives 2.1 A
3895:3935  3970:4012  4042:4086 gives -3.2 A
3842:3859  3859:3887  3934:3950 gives -0.7 A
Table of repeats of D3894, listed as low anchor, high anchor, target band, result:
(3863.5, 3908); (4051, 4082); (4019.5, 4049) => -0.09 mag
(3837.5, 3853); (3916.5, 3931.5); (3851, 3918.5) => -0.17 mag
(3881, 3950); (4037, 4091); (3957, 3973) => 0.50 mag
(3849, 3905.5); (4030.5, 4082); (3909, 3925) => -0.07 mag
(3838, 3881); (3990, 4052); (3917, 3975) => 0.39 mag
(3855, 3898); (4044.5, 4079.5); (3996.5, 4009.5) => -0.16 mag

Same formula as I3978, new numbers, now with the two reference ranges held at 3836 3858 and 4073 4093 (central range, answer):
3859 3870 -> 0.1 A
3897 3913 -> -2.5 A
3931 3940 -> 4.8 A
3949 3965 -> 0.9 A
